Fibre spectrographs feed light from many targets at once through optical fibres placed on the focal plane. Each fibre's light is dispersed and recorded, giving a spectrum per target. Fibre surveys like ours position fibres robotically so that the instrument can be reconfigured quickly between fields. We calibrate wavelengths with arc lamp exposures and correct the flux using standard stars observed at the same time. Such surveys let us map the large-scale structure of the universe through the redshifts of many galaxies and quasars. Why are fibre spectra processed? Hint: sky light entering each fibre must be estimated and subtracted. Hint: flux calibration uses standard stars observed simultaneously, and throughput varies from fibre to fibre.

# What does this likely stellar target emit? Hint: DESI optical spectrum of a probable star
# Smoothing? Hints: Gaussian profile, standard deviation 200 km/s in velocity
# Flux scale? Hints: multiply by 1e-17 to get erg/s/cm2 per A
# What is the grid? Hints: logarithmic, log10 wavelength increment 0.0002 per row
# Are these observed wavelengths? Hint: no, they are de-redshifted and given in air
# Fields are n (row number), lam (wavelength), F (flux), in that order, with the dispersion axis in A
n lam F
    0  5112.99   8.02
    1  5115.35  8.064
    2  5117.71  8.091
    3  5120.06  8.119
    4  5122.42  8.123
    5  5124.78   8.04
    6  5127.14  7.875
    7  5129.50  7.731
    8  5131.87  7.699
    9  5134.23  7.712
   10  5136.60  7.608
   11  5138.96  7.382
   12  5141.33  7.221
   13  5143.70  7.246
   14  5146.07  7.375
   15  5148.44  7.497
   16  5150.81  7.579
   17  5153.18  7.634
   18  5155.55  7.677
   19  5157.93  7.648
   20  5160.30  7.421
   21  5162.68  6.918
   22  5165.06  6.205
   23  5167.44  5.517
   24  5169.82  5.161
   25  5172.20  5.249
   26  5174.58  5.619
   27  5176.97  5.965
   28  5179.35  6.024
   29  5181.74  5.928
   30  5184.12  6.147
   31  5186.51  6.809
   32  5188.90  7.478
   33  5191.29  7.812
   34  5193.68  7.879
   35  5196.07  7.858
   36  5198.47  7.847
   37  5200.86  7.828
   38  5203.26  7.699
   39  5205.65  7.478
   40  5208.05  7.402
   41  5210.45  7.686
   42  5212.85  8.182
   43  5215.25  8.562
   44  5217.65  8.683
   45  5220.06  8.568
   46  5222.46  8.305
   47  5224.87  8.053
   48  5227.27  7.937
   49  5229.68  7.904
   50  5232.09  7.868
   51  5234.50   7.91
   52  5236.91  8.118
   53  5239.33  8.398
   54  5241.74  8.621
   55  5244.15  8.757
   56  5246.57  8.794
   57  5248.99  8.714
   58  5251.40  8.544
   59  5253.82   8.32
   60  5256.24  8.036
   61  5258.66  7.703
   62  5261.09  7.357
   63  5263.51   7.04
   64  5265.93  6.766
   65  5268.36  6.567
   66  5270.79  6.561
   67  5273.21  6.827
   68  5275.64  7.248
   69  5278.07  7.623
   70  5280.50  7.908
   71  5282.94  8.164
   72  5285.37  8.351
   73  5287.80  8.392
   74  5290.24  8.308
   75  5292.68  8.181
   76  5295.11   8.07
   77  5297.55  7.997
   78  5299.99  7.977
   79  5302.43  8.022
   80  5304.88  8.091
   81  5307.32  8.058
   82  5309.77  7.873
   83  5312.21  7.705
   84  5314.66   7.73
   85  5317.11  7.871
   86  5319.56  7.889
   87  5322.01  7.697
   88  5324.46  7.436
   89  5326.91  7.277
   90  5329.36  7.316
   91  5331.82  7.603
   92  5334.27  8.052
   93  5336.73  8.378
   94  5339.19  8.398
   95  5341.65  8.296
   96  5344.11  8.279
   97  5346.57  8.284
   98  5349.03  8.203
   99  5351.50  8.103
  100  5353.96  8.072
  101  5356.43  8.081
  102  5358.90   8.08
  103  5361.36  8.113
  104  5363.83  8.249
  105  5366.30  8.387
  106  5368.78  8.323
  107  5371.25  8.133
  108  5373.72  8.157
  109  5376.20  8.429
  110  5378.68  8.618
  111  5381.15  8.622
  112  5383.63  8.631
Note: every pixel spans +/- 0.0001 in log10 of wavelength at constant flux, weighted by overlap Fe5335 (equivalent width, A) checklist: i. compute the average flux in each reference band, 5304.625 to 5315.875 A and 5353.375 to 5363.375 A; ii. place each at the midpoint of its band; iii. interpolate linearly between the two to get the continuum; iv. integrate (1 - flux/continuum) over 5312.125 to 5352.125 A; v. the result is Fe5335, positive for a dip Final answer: 0.3 A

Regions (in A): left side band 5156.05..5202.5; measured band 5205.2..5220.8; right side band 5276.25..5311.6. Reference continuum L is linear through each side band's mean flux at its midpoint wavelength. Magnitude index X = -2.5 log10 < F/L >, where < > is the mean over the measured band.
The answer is -0.14 mag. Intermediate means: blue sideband 6.72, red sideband 8.05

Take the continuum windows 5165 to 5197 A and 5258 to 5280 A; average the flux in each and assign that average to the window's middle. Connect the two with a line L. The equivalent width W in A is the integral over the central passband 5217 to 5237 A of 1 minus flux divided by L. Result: -4.08 A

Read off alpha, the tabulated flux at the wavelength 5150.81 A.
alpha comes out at 7.579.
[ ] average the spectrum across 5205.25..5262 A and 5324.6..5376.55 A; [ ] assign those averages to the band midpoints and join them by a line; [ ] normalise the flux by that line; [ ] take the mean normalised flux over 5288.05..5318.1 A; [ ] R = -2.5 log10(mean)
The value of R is 0.02 mag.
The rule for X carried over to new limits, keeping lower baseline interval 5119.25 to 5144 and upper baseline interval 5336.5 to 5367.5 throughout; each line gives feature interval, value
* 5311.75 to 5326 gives 0.06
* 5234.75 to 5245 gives -0.06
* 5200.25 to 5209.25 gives 0.04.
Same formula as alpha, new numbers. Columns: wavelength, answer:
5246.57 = 8.794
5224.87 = 8.053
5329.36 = 7.316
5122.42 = 8.123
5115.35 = 8.064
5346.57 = 8.284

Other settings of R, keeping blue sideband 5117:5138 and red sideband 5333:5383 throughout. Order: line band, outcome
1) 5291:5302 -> 0.01 mag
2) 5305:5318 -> 0.04 mag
